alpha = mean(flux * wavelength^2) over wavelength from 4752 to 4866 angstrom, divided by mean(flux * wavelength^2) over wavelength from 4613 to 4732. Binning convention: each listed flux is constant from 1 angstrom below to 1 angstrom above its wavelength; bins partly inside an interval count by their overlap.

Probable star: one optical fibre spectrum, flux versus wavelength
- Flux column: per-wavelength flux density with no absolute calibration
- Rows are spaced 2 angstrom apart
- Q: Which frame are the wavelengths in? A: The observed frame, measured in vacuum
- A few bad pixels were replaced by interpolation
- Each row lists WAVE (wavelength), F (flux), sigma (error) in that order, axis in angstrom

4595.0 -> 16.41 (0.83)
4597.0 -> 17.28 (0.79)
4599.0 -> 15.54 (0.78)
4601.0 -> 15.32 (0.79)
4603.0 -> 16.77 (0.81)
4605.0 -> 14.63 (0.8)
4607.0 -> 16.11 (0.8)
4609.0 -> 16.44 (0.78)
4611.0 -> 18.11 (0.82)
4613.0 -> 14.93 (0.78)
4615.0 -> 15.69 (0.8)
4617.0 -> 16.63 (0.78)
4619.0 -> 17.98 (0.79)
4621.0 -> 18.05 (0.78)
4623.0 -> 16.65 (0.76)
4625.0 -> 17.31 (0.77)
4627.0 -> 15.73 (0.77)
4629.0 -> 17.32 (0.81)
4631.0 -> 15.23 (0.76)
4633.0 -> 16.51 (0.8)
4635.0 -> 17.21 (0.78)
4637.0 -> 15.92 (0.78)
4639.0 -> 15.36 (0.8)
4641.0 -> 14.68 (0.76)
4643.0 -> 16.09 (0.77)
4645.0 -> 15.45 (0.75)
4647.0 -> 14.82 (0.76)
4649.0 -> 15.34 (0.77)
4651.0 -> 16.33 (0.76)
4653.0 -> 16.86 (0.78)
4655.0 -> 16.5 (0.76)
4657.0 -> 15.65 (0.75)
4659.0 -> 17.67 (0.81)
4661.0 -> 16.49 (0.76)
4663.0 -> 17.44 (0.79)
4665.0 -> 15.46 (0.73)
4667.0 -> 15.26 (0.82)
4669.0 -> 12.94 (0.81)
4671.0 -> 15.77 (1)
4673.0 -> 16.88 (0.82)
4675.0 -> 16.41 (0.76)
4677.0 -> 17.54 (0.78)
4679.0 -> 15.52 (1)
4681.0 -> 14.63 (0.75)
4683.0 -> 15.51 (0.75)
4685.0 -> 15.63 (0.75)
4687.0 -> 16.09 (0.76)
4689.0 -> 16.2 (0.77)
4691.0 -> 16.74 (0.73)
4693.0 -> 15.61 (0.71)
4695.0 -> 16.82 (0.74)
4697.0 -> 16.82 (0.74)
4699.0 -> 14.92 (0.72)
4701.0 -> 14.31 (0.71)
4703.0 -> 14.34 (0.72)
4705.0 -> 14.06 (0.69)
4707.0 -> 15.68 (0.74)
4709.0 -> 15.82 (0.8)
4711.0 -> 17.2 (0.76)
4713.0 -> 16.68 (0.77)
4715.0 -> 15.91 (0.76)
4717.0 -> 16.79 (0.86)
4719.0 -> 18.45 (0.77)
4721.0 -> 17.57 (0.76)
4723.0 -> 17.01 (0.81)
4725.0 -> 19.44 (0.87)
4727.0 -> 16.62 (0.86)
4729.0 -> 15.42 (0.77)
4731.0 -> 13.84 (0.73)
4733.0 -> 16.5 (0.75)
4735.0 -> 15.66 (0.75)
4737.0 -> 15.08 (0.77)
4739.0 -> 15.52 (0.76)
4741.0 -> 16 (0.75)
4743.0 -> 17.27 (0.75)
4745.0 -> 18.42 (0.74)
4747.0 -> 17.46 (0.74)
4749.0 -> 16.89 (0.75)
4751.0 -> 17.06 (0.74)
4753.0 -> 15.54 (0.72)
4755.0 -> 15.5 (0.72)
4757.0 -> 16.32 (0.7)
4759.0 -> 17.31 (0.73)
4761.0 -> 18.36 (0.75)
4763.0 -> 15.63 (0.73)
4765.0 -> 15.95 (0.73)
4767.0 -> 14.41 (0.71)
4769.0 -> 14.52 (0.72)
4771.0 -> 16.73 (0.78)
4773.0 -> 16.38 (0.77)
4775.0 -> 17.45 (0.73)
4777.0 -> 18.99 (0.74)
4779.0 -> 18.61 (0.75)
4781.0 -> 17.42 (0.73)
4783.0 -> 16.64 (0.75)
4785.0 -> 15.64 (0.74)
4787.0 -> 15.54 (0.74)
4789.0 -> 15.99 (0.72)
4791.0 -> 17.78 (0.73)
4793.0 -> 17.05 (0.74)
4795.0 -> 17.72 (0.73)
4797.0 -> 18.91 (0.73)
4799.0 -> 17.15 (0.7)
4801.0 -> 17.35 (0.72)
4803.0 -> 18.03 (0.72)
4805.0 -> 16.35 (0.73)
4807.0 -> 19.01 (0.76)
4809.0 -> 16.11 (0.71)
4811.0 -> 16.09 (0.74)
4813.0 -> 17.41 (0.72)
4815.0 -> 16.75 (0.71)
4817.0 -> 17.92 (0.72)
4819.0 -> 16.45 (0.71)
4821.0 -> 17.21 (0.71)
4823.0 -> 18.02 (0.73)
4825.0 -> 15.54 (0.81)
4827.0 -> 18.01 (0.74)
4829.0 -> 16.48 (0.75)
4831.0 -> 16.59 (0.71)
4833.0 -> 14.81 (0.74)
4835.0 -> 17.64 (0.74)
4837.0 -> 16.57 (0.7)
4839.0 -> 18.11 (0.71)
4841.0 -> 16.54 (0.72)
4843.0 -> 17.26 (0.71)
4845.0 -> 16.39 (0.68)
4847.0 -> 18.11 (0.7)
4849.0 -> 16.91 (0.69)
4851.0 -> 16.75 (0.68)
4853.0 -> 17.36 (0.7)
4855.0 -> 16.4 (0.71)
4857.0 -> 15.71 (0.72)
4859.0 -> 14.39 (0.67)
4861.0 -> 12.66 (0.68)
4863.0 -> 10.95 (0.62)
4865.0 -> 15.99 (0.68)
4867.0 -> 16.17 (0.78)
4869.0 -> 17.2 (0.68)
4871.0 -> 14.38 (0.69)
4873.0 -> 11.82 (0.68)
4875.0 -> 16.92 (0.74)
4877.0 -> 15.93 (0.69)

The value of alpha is 1.09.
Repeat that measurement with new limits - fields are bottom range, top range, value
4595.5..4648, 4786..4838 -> 1.14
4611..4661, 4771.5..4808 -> 1.14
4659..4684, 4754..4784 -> 1.09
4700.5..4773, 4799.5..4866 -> 1.06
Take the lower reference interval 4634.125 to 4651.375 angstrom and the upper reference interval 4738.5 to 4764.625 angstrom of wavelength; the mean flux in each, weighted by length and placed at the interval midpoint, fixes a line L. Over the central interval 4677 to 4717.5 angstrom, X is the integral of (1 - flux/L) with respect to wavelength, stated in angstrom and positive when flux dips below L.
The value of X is 1.0 angstrom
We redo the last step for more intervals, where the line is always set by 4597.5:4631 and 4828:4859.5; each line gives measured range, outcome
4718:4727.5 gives -0.8 angstrom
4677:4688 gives 0.6 angstrom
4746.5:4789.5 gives 0.1 angstrom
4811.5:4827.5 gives -0.4 angstrom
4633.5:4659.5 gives 0.8 angstrom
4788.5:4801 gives -0.7 angstrom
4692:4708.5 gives 1.2 angstrom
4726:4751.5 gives 0.4 angstrom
